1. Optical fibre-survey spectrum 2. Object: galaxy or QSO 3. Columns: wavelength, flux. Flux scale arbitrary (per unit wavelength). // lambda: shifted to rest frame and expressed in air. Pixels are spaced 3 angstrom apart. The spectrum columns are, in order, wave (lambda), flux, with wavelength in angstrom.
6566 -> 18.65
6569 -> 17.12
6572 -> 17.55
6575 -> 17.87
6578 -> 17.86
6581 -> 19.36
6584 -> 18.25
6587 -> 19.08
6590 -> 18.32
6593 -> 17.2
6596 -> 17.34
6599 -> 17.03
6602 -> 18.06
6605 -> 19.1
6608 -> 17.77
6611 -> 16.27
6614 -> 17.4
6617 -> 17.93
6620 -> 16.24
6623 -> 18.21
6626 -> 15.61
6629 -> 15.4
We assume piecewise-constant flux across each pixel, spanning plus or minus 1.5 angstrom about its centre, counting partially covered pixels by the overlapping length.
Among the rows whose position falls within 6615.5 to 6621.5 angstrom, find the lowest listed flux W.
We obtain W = 16.24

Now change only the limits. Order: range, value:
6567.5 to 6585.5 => 17.12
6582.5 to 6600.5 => 17.03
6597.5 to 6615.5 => 16.27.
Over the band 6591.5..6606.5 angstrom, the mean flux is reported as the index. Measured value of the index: 17.7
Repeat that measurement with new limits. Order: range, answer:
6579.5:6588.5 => 18.9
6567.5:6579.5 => 17.6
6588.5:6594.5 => 17.8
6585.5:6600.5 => 17.8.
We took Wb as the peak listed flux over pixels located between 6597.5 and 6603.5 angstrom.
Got 18.06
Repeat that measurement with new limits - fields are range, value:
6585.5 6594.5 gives 19.08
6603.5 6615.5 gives 19.1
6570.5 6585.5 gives 19.36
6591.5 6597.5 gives 17.34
